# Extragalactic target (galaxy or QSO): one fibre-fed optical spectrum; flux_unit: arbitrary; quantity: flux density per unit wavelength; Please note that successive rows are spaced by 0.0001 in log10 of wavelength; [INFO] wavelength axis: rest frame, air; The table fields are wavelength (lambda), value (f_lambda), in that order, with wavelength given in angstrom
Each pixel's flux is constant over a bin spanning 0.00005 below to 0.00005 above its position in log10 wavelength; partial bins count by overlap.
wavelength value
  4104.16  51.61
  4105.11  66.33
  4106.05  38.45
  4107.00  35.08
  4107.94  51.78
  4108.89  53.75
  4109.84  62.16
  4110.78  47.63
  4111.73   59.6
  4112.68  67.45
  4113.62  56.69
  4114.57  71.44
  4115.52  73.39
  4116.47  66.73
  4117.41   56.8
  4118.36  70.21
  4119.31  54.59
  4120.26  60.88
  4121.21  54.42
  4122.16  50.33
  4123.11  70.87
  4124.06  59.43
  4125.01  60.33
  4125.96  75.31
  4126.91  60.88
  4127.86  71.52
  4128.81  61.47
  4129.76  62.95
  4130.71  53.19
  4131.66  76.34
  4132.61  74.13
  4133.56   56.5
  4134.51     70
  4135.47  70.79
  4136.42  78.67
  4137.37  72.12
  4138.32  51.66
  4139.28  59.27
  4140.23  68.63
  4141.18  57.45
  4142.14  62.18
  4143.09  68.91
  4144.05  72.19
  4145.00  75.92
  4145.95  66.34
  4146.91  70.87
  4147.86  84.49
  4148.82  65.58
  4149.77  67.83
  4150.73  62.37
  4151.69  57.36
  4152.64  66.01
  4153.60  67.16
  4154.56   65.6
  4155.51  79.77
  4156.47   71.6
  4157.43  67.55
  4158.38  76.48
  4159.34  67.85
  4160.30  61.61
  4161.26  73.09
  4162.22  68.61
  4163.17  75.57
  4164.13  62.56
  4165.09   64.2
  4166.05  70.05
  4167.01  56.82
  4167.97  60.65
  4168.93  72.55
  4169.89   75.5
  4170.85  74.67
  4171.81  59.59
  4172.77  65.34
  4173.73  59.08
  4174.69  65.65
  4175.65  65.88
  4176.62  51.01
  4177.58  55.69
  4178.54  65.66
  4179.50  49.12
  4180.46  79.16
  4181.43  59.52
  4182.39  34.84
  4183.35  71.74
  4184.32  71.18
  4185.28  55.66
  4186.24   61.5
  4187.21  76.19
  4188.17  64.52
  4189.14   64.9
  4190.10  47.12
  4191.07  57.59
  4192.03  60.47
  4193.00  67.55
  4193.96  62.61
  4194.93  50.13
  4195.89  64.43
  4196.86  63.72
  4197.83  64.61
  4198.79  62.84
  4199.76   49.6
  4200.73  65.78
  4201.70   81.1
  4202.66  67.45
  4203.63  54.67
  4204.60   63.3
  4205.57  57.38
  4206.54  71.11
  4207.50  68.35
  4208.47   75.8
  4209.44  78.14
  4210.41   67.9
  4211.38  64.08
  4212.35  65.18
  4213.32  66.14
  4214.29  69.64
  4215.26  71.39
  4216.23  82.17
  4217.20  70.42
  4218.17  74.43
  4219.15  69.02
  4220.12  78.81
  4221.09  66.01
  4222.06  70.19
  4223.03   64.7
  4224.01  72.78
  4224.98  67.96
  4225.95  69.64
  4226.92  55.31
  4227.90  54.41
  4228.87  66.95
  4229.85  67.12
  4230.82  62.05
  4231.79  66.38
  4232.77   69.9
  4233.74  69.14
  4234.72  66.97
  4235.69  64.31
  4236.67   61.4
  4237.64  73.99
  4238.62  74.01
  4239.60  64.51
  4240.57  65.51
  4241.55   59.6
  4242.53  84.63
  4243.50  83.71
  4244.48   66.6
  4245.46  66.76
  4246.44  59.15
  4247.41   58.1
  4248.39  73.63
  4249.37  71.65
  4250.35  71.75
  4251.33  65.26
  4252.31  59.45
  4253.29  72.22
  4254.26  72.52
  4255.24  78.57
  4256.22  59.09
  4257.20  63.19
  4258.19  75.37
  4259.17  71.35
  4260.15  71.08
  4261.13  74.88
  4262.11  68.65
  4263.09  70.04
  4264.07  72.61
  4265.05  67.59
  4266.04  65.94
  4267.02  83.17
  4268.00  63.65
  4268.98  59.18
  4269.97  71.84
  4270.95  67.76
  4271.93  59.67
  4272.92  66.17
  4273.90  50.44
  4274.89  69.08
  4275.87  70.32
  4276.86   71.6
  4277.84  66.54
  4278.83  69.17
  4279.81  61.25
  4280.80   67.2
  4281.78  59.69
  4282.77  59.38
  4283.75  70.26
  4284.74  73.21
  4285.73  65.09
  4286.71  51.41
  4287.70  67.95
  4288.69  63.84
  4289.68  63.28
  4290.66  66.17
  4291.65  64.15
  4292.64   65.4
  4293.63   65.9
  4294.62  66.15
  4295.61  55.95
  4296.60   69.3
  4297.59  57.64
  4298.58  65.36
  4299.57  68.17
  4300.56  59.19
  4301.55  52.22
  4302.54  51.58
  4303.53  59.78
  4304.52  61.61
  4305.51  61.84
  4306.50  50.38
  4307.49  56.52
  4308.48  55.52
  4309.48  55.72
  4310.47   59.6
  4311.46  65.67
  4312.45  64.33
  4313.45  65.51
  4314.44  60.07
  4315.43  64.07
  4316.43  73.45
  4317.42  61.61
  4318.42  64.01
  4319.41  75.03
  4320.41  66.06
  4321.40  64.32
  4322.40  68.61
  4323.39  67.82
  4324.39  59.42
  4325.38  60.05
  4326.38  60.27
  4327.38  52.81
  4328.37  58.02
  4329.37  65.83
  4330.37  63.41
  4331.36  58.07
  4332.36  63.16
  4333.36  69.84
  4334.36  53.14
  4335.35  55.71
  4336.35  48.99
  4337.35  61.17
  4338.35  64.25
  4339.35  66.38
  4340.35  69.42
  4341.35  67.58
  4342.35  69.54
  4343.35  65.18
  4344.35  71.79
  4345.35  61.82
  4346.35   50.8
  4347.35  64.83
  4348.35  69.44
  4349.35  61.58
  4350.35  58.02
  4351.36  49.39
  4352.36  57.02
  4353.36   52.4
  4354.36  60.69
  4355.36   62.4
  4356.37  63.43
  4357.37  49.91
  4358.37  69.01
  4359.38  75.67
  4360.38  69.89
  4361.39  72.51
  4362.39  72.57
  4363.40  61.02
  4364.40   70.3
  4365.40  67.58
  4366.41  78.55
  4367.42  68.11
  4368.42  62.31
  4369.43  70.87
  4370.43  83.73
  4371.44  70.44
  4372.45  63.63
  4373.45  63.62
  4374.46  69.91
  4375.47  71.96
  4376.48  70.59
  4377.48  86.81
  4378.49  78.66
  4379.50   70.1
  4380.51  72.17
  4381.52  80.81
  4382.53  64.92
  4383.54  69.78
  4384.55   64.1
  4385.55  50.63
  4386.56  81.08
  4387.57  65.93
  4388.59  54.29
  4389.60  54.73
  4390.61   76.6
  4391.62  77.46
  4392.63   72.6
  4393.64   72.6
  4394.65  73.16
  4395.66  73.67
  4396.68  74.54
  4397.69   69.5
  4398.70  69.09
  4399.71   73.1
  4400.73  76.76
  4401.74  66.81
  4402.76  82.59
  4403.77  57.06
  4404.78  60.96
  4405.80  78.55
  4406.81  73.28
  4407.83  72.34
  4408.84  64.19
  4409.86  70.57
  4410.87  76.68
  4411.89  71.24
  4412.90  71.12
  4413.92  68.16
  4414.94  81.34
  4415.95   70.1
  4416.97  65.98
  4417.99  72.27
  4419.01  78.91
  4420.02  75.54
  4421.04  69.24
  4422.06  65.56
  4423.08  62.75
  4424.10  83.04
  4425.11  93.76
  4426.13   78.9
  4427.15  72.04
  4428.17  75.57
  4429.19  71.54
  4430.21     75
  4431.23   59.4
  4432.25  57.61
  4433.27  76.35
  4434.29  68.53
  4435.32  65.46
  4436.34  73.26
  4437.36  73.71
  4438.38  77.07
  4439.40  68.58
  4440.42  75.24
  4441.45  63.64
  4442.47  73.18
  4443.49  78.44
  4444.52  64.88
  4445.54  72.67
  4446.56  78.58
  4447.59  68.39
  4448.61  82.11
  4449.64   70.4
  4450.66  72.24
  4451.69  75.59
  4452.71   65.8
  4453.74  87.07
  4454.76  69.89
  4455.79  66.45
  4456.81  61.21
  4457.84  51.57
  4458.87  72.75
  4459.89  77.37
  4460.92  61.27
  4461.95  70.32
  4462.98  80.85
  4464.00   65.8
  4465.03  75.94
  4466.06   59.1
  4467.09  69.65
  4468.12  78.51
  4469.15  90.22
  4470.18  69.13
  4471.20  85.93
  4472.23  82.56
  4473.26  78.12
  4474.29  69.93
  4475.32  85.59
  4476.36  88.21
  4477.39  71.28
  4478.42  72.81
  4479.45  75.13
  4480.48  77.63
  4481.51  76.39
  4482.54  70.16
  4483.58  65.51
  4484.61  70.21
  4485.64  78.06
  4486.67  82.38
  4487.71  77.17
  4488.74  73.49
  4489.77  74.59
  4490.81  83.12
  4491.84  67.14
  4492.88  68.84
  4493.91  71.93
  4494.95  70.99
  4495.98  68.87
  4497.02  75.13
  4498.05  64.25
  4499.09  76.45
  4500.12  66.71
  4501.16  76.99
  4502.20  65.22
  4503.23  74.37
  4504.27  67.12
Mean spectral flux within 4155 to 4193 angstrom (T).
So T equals 64.7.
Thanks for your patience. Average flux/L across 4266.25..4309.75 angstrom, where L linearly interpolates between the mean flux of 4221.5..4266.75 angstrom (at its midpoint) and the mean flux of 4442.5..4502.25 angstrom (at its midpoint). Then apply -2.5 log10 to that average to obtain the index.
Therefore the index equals 0.10 mag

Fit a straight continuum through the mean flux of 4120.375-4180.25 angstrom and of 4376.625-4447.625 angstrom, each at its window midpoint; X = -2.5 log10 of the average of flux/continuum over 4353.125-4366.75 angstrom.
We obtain 0.066 mag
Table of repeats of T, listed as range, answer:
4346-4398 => 67.7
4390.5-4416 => 72.1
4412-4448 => 72.2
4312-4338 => 62.5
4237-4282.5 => 68.1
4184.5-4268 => 67.3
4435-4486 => 73.1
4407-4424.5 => 71.6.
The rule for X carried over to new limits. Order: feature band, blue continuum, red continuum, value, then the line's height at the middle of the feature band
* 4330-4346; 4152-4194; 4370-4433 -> 0.11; 69.5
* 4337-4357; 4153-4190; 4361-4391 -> 0.11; 69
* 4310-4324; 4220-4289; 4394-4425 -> 0.06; 69.2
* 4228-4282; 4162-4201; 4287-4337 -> -0.09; 62.2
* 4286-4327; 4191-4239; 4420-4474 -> 0.11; 68.9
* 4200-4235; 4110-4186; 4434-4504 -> -0.02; 66.8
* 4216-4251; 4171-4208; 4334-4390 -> -0.09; 63.1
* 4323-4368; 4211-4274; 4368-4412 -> 0.11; 69.9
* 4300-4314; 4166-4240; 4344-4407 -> 0.14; 66.9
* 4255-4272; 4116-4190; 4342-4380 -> -0.05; 66.1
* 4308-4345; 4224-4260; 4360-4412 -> 0.10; 69.3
